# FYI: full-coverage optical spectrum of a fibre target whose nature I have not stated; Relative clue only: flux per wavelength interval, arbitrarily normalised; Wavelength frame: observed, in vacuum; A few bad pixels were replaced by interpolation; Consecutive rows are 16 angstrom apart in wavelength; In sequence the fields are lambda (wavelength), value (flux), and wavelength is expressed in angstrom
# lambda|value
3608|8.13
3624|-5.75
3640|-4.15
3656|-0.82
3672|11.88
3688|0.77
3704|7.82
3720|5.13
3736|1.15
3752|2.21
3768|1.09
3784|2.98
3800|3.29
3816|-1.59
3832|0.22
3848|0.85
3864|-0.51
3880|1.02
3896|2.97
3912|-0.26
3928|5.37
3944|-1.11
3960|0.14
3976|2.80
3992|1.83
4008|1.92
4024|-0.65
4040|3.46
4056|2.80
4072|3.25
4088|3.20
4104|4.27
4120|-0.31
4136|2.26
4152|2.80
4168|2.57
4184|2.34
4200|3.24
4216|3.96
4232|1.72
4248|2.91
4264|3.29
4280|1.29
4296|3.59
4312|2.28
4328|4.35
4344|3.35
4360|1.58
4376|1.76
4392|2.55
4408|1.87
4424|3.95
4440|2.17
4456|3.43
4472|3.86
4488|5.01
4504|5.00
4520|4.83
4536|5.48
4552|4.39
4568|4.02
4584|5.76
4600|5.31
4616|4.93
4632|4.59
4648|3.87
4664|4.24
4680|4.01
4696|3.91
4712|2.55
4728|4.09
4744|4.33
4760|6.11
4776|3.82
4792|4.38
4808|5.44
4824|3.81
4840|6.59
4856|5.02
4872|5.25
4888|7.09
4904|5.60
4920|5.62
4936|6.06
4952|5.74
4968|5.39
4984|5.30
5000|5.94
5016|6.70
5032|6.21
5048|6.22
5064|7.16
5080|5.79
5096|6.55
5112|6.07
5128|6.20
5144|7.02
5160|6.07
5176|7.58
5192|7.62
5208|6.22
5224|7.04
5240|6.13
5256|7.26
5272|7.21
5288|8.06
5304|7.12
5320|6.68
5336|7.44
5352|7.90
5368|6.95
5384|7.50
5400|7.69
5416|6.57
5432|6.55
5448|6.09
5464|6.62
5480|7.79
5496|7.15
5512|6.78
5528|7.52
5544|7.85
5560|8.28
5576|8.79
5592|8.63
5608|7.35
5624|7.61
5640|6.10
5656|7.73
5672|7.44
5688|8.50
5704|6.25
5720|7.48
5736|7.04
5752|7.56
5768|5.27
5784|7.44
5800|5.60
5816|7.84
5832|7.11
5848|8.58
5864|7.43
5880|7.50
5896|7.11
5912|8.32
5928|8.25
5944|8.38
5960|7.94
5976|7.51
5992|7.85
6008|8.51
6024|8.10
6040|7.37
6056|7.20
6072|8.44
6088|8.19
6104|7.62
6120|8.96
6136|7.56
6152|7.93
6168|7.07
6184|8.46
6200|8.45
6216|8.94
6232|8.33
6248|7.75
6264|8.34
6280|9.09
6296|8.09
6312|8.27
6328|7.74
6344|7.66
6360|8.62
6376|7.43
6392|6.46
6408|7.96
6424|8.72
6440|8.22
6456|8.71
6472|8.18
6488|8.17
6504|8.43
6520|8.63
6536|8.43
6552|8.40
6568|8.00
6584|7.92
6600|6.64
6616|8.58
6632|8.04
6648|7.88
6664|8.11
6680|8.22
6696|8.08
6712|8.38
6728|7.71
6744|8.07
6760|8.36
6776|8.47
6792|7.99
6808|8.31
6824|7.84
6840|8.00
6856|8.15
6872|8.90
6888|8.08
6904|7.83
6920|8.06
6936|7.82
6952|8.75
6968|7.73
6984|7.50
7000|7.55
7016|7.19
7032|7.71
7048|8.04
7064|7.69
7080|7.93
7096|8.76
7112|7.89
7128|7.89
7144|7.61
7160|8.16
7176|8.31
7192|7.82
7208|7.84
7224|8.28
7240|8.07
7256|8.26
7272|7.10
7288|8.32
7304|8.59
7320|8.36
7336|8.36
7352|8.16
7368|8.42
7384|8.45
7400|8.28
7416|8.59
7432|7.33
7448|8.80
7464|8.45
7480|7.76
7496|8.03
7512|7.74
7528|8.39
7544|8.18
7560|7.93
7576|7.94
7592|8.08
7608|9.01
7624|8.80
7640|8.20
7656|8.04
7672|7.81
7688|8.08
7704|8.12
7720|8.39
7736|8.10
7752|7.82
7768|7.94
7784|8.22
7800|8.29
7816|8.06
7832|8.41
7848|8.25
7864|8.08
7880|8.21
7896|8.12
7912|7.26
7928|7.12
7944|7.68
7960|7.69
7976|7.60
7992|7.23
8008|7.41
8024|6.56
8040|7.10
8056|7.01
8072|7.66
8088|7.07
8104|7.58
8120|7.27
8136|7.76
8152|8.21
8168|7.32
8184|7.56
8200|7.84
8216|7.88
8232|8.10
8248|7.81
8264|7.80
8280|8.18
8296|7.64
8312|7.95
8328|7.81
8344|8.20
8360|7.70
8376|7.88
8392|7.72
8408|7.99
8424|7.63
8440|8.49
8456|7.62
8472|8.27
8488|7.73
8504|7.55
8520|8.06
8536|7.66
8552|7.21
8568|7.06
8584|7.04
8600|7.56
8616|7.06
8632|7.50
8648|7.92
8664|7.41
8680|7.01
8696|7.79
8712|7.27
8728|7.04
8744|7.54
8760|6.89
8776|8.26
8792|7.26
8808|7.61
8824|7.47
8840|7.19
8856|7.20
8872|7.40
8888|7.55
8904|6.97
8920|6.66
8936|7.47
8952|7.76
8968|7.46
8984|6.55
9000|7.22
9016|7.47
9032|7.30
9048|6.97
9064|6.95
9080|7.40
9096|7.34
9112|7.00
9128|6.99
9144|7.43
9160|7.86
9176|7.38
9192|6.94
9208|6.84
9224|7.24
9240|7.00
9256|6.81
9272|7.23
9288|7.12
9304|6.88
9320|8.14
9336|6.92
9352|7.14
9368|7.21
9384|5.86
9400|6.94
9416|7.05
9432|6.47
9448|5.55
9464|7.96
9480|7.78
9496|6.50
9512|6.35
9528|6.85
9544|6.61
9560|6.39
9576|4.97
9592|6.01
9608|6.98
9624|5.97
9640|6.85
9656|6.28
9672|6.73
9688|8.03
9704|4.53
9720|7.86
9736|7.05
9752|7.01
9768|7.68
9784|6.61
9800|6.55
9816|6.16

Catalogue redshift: 0.120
